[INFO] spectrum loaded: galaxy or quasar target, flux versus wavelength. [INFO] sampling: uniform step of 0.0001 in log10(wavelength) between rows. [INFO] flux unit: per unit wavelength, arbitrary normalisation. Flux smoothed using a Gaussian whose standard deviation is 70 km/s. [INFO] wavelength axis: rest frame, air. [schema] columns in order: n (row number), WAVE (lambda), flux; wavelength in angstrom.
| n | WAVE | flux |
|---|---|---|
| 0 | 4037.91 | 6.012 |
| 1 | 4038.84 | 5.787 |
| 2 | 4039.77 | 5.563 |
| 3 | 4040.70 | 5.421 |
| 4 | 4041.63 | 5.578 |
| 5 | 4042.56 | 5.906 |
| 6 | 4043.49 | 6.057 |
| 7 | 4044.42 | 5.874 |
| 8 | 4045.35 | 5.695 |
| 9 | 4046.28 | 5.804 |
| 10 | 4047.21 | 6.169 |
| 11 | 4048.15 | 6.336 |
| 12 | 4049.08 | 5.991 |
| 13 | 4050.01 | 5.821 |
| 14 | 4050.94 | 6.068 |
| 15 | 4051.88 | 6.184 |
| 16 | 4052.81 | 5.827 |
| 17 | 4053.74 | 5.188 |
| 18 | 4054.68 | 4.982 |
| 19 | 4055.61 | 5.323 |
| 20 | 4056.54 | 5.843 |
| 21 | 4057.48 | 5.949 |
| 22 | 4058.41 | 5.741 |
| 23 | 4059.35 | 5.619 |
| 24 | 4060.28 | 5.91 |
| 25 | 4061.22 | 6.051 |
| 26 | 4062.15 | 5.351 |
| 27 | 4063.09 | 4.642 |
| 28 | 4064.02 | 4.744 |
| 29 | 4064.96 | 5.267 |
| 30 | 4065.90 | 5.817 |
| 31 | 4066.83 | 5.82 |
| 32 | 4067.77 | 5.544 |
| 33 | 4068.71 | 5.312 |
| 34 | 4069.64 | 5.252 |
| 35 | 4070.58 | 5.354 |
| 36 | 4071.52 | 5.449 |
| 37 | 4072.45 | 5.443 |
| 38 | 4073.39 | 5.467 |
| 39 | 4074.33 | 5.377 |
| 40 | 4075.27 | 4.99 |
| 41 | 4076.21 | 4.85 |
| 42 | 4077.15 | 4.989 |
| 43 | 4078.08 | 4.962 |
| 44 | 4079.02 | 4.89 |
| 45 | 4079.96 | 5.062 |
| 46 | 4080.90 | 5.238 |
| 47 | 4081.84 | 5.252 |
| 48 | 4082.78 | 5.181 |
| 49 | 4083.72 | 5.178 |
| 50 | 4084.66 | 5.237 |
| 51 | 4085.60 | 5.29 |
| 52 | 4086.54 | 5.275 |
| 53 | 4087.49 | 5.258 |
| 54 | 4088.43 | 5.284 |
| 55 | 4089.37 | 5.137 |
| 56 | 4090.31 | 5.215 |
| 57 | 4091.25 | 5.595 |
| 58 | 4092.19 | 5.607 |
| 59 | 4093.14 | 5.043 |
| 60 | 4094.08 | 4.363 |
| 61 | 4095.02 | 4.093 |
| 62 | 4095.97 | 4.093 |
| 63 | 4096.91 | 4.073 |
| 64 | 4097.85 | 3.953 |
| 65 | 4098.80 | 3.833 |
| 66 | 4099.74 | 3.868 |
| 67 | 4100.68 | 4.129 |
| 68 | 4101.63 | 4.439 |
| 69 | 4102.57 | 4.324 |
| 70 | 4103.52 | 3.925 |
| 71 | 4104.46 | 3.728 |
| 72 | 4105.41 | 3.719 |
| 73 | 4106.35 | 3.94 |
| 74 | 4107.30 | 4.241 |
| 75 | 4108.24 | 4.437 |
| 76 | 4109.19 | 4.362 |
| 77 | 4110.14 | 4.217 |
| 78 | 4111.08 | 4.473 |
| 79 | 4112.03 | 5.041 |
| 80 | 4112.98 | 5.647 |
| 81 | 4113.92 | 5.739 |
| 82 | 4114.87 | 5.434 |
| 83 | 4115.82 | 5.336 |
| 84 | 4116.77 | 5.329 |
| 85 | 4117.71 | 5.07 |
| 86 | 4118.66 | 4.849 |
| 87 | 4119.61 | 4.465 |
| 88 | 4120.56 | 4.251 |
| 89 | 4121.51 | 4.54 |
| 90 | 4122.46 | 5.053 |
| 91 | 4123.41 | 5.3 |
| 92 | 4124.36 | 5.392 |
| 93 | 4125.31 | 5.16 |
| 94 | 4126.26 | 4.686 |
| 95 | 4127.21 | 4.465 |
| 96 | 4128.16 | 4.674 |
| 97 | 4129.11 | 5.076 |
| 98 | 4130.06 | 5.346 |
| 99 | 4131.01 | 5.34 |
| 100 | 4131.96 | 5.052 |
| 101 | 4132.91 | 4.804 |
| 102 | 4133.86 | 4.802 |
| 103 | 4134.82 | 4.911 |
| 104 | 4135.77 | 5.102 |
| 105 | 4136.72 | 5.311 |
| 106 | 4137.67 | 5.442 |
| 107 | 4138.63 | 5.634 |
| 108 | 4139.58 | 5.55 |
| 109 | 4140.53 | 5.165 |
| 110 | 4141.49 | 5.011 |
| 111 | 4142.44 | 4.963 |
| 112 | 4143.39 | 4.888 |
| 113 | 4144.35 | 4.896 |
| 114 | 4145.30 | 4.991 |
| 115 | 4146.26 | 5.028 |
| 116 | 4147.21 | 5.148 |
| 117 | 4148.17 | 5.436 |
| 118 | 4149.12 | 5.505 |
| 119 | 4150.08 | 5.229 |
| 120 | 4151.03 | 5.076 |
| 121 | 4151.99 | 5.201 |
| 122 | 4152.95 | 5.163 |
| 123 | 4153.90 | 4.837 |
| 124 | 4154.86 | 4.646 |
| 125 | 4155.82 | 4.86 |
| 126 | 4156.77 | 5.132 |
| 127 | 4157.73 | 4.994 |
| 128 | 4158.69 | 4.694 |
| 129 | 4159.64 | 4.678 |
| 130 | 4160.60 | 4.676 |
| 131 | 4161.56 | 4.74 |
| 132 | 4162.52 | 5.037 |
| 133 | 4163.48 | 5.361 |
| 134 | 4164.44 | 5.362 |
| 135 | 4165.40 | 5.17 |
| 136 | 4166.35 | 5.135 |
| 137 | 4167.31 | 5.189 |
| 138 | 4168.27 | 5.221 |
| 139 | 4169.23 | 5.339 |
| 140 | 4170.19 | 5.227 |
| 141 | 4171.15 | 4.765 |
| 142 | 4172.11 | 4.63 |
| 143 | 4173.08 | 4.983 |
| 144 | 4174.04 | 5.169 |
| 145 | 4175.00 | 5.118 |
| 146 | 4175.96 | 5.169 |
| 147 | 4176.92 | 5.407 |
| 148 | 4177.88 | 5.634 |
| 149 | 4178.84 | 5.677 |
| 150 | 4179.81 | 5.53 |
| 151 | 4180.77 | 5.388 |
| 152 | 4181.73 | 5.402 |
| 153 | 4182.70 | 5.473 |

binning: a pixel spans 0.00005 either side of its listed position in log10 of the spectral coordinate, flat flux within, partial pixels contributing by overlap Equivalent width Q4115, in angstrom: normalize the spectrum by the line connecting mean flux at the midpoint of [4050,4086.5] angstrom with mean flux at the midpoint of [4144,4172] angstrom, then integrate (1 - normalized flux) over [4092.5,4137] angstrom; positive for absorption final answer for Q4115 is 4.6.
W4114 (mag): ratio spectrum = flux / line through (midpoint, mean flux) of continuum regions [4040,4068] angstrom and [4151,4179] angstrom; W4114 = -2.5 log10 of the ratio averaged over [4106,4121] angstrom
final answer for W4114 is 0.12 mag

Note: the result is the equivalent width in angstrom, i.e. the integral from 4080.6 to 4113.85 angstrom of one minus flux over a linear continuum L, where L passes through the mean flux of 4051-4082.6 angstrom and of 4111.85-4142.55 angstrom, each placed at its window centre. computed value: 3.7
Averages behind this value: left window 5.39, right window 5.09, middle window 4.66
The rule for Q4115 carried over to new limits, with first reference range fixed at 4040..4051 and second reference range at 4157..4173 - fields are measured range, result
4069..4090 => 1.6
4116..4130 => 1.1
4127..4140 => 0.3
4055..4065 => 0.5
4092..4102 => 2.2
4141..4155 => 0.2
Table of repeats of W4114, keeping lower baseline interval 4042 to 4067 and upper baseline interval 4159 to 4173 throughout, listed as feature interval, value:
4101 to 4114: 0.22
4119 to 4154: 0.03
